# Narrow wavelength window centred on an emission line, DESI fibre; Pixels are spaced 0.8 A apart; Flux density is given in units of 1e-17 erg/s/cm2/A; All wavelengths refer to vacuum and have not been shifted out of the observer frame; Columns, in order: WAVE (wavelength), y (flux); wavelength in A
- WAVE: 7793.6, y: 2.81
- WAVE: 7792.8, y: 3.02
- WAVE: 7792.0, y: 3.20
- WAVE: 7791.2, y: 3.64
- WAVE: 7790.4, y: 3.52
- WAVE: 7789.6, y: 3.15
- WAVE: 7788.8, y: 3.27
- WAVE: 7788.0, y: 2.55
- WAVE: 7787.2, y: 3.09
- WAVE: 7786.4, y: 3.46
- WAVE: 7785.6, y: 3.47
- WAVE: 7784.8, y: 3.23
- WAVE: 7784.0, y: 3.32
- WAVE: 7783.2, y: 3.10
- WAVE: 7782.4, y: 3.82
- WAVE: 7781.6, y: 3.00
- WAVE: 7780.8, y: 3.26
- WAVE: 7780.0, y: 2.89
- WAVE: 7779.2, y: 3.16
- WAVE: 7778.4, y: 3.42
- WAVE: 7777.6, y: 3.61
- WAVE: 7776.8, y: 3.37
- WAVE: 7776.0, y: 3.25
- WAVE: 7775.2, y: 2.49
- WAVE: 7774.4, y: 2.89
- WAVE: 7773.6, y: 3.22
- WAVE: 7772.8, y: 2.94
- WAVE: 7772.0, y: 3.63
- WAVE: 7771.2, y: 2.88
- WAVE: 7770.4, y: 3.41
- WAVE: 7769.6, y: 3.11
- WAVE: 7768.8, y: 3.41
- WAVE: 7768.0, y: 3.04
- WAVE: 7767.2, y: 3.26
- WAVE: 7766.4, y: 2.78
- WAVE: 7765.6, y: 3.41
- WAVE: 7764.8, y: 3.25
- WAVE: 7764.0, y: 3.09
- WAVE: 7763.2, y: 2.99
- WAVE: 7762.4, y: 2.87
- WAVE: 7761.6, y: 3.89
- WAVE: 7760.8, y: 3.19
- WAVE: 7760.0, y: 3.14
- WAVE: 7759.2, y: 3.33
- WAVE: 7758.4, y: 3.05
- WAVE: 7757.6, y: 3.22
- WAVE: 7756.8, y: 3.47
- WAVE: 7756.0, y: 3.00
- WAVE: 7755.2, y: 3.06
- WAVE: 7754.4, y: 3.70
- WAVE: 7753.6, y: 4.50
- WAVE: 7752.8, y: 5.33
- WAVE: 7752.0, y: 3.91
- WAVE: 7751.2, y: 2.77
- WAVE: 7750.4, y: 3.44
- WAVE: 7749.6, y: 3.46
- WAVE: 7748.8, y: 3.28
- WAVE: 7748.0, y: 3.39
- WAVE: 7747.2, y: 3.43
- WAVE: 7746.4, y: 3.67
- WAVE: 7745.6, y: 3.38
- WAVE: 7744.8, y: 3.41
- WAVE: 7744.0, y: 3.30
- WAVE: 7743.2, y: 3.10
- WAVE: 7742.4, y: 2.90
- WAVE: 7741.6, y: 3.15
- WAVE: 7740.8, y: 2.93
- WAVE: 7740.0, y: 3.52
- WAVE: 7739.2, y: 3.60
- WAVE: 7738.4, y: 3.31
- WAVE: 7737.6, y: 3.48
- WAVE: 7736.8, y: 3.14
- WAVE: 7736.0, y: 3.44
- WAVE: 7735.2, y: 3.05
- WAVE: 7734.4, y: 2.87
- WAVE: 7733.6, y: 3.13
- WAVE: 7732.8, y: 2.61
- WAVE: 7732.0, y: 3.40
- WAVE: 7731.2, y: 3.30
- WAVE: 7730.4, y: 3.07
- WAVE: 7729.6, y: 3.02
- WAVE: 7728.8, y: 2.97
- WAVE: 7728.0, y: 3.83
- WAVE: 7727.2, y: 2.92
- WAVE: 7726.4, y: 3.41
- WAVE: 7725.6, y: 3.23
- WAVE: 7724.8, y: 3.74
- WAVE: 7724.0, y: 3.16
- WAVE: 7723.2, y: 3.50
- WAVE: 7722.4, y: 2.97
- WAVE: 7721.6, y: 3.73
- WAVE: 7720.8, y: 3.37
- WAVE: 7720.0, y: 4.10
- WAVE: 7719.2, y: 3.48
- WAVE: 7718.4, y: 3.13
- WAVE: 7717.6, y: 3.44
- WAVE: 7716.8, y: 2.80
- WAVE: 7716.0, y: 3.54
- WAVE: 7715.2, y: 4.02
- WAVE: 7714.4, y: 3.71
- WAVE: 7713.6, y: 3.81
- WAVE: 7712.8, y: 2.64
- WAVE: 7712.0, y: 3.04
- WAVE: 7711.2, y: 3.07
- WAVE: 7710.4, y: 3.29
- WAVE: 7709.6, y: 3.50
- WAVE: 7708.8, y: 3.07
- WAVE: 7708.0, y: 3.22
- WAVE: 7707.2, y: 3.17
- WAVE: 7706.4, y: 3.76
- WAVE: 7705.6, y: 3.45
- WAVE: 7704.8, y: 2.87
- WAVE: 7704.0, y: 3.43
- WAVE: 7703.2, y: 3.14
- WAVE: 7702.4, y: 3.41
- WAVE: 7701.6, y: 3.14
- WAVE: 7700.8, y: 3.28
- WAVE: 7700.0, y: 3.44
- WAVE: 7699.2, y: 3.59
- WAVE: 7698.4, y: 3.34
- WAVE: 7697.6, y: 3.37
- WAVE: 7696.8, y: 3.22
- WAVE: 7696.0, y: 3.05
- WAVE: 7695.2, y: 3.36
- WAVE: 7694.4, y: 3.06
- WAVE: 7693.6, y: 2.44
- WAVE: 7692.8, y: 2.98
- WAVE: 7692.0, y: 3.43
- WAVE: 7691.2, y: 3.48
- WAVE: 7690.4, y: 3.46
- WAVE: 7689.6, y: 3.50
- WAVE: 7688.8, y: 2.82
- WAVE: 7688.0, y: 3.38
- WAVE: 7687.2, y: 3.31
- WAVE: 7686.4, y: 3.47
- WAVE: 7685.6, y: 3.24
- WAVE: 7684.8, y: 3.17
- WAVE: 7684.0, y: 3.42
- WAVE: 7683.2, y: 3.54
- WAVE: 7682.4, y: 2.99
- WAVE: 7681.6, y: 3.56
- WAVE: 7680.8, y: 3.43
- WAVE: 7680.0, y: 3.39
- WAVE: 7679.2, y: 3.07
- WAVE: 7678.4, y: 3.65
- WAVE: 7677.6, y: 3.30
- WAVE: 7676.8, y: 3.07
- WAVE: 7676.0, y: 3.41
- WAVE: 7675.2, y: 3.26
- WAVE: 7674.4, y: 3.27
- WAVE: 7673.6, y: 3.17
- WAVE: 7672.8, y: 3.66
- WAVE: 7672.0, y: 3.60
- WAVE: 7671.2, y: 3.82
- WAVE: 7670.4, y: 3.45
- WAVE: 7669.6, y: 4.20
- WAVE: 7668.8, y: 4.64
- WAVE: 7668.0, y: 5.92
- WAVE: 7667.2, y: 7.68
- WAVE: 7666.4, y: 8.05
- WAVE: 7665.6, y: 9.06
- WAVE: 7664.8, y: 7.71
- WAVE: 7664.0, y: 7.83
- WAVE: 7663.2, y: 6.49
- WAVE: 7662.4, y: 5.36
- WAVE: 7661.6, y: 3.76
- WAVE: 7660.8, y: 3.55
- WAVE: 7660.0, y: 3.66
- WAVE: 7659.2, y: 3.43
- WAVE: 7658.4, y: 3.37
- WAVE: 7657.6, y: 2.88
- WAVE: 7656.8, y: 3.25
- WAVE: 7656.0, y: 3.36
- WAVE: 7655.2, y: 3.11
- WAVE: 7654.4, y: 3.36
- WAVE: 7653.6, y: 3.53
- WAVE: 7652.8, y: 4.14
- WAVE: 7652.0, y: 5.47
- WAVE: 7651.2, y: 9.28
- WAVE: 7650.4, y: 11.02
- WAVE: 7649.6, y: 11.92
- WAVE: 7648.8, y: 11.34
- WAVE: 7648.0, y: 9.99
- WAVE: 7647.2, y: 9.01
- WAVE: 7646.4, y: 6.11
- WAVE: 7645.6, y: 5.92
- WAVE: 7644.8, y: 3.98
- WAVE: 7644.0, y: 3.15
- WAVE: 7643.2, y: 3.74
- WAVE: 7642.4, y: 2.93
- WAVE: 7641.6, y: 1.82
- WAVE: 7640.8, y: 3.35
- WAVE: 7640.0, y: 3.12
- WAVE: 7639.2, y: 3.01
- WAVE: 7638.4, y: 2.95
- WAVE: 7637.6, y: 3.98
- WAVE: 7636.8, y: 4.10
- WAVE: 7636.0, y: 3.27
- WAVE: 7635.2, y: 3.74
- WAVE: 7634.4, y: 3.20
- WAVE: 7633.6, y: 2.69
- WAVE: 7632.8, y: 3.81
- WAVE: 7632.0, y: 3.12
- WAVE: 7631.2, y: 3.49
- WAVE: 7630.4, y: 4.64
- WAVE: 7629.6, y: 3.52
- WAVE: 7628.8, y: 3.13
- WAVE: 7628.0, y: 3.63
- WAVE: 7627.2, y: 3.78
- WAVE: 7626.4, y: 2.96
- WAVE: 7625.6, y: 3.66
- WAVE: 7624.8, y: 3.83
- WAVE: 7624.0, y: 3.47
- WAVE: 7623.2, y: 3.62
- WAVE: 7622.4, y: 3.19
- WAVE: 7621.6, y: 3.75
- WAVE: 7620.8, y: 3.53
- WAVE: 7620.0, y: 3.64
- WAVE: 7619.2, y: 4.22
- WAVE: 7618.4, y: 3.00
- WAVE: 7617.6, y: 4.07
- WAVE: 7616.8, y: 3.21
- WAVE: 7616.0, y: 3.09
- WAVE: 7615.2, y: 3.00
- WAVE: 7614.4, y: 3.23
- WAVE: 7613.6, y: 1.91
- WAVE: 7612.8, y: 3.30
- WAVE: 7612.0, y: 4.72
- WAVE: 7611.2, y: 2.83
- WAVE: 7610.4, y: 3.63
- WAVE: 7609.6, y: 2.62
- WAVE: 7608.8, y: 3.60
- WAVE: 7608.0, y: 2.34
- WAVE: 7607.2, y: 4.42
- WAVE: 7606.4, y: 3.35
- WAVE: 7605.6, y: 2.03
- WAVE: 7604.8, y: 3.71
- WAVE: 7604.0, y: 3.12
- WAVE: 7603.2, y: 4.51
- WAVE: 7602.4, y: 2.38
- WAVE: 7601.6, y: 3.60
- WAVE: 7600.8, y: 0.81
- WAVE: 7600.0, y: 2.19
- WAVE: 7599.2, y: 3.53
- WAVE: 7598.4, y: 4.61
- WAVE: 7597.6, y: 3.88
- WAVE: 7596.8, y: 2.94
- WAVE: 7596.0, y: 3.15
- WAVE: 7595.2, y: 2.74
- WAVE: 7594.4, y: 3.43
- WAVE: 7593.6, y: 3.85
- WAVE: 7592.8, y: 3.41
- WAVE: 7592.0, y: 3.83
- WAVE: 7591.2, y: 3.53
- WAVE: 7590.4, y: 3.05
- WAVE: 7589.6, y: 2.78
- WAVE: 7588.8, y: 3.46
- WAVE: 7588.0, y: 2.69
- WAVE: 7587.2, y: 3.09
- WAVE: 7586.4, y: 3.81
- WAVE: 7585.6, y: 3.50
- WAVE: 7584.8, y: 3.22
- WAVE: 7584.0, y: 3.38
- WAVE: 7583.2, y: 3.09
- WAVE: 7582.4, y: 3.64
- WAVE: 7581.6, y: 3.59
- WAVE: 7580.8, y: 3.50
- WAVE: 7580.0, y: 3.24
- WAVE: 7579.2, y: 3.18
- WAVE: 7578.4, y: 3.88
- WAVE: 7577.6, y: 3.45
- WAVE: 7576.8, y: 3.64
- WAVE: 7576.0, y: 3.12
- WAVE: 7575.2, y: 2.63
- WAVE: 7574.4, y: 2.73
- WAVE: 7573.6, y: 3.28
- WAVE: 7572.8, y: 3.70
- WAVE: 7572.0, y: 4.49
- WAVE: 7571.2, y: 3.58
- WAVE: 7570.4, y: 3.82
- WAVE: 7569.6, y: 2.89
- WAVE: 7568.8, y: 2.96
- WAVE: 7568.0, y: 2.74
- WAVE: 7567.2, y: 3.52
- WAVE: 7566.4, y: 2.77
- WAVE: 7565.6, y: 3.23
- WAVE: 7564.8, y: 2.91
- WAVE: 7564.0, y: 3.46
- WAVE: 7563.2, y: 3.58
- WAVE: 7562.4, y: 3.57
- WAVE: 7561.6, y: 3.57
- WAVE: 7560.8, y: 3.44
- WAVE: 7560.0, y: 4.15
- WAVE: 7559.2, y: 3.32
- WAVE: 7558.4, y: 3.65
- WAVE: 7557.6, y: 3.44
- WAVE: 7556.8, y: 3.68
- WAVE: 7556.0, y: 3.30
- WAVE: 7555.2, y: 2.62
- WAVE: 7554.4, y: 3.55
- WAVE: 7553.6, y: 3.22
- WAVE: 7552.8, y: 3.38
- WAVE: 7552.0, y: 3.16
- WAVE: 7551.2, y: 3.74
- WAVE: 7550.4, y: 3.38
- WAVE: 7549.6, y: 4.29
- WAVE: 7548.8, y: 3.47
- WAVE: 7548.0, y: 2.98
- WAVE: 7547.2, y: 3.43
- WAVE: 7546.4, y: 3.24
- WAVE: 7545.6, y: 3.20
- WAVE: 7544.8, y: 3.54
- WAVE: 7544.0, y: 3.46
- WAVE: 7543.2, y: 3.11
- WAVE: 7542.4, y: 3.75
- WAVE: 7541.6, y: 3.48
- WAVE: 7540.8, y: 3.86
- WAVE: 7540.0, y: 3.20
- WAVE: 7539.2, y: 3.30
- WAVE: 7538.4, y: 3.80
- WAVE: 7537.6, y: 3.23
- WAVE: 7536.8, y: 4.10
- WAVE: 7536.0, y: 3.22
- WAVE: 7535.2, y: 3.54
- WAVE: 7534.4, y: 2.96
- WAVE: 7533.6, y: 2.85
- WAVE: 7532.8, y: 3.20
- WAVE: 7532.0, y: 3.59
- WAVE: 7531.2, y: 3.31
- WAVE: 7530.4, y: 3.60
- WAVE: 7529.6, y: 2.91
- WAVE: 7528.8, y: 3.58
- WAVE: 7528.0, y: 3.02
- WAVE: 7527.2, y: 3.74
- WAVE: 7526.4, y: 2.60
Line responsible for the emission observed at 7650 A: [S II]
